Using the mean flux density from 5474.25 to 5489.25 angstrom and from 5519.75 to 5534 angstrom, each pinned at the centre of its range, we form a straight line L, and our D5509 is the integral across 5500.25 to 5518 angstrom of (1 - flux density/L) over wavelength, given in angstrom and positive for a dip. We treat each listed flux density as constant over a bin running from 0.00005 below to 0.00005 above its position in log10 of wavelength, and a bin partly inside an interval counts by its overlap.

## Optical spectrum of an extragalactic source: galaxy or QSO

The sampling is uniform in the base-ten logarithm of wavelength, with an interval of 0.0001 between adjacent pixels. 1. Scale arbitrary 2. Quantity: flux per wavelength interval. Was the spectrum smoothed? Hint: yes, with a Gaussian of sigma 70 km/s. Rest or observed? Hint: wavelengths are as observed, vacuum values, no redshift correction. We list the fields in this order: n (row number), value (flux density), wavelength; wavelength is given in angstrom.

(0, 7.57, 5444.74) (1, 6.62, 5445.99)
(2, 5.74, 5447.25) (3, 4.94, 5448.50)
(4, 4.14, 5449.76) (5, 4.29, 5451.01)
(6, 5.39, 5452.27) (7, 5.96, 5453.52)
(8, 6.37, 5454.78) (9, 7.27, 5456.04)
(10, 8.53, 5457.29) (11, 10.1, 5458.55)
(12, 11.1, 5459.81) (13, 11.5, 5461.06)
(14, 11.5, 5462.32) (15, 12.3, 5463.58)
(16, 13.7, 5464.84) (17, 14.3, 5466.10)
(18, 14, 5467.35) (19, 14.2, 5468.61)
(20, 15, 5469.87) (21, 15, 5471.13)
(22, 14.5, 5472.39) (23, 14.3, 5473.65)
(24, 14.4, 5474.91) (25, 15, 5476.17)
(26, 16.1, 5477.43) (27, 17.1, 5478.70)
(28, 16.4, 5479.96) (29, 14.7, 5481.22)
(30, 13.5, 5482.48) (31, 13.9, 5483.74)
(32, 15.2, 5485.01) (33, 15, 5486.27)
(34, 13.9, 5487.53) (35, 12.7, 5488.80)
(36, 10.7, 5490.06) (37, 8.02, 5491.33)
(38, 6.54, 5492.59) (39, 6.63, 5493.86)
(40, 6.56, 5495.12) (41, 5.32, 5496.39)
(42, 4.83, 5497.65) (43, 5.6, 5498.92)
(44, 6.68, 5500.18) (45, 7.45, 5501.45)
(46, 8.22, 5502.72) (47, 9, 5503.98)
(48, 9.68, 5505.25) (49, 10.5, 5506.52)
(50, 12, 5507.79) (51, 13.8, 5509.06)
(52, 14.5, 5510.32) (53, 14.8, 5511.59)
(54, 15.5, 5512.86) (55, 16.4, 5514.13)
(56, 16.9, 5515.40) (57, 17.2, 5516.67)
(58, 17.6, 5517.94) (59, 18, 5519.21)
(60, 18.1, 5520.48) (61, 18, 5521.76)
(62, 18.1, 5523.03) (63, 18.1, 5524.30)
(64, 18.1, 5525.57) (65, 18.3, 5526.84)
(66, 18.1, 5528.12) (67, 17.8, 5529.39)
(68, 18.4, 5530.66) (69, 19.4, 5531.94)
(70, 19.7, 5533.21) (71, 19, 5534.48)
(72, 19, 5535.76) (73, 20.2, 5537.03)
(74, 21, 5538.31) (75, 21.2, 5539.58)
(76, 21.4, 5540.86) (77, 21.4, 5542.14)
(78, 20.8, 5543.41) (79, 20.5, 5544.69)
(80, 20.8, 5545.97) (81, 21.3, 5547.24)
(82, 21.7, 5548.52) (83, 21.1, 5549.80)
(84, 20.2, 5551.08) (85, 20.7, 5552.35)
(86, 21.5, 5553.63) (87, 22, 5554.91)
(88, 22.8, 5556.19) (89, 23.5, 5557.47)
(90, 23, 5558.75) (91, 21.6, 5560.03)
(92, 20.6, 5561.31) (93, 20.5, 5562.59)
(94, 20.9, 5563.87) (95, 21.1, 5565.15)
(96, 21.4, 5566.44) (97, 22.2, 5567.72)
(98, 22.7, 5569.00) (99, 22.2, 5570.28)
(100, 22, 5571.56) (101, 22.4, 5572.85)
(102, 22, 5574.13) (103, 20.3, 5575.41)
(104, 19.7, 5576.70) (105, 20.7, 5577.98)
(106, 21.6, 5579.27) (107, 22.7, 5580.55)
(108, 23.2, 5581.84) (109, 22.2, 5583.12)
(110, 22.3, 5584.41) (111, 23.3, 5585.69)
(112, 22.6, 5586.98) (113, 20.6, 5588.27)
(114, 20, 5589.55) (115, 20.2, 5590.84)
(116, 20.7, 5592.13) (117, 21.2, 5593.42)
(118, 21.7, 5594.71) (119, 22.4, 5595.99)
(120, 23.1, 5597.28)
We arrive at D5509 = 4.5 angstrom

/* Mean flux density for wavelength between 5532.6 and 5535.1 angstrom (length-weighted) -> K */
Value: 19.4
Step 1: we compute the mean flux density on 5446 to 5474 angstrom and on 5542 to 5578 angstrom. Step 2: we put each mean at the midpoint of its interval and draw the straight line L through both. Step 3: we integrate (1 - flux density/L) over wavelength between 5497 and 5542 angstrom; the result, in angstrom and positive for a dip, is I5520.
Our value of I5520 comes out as 4.14 angstrom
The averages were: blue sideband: 10.1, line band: 15.6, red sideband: 21.5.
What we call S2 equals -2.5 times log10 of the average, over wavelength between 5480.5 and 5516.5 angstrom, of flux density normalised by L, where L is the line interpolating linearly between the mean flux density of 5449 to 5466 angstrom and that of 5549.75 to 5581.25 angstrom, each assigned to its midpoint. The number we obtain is 0.22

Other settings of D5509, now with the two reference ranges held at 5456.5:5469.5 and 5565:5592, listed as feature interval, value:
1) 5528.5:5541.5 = -1.1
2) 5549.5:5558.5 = -1.0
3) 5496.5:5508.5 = 5.7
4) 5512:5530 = -0.7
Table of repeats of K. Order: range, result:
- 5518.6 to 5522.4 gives 18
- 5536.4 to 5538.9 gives 20.6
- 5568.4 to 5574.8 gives 22.3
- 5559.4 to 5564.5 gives 20.9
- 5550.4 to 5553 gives 20.5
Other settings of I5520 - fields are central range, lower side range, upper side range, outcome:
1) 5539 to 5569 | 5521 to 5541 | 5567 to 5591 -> -1.60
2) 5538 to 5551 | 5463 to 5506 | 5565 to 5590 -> -2.04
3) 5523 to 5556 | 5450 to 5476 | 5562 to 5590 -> -3.21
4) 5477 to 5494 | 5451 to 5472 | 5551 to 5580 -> 0.22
